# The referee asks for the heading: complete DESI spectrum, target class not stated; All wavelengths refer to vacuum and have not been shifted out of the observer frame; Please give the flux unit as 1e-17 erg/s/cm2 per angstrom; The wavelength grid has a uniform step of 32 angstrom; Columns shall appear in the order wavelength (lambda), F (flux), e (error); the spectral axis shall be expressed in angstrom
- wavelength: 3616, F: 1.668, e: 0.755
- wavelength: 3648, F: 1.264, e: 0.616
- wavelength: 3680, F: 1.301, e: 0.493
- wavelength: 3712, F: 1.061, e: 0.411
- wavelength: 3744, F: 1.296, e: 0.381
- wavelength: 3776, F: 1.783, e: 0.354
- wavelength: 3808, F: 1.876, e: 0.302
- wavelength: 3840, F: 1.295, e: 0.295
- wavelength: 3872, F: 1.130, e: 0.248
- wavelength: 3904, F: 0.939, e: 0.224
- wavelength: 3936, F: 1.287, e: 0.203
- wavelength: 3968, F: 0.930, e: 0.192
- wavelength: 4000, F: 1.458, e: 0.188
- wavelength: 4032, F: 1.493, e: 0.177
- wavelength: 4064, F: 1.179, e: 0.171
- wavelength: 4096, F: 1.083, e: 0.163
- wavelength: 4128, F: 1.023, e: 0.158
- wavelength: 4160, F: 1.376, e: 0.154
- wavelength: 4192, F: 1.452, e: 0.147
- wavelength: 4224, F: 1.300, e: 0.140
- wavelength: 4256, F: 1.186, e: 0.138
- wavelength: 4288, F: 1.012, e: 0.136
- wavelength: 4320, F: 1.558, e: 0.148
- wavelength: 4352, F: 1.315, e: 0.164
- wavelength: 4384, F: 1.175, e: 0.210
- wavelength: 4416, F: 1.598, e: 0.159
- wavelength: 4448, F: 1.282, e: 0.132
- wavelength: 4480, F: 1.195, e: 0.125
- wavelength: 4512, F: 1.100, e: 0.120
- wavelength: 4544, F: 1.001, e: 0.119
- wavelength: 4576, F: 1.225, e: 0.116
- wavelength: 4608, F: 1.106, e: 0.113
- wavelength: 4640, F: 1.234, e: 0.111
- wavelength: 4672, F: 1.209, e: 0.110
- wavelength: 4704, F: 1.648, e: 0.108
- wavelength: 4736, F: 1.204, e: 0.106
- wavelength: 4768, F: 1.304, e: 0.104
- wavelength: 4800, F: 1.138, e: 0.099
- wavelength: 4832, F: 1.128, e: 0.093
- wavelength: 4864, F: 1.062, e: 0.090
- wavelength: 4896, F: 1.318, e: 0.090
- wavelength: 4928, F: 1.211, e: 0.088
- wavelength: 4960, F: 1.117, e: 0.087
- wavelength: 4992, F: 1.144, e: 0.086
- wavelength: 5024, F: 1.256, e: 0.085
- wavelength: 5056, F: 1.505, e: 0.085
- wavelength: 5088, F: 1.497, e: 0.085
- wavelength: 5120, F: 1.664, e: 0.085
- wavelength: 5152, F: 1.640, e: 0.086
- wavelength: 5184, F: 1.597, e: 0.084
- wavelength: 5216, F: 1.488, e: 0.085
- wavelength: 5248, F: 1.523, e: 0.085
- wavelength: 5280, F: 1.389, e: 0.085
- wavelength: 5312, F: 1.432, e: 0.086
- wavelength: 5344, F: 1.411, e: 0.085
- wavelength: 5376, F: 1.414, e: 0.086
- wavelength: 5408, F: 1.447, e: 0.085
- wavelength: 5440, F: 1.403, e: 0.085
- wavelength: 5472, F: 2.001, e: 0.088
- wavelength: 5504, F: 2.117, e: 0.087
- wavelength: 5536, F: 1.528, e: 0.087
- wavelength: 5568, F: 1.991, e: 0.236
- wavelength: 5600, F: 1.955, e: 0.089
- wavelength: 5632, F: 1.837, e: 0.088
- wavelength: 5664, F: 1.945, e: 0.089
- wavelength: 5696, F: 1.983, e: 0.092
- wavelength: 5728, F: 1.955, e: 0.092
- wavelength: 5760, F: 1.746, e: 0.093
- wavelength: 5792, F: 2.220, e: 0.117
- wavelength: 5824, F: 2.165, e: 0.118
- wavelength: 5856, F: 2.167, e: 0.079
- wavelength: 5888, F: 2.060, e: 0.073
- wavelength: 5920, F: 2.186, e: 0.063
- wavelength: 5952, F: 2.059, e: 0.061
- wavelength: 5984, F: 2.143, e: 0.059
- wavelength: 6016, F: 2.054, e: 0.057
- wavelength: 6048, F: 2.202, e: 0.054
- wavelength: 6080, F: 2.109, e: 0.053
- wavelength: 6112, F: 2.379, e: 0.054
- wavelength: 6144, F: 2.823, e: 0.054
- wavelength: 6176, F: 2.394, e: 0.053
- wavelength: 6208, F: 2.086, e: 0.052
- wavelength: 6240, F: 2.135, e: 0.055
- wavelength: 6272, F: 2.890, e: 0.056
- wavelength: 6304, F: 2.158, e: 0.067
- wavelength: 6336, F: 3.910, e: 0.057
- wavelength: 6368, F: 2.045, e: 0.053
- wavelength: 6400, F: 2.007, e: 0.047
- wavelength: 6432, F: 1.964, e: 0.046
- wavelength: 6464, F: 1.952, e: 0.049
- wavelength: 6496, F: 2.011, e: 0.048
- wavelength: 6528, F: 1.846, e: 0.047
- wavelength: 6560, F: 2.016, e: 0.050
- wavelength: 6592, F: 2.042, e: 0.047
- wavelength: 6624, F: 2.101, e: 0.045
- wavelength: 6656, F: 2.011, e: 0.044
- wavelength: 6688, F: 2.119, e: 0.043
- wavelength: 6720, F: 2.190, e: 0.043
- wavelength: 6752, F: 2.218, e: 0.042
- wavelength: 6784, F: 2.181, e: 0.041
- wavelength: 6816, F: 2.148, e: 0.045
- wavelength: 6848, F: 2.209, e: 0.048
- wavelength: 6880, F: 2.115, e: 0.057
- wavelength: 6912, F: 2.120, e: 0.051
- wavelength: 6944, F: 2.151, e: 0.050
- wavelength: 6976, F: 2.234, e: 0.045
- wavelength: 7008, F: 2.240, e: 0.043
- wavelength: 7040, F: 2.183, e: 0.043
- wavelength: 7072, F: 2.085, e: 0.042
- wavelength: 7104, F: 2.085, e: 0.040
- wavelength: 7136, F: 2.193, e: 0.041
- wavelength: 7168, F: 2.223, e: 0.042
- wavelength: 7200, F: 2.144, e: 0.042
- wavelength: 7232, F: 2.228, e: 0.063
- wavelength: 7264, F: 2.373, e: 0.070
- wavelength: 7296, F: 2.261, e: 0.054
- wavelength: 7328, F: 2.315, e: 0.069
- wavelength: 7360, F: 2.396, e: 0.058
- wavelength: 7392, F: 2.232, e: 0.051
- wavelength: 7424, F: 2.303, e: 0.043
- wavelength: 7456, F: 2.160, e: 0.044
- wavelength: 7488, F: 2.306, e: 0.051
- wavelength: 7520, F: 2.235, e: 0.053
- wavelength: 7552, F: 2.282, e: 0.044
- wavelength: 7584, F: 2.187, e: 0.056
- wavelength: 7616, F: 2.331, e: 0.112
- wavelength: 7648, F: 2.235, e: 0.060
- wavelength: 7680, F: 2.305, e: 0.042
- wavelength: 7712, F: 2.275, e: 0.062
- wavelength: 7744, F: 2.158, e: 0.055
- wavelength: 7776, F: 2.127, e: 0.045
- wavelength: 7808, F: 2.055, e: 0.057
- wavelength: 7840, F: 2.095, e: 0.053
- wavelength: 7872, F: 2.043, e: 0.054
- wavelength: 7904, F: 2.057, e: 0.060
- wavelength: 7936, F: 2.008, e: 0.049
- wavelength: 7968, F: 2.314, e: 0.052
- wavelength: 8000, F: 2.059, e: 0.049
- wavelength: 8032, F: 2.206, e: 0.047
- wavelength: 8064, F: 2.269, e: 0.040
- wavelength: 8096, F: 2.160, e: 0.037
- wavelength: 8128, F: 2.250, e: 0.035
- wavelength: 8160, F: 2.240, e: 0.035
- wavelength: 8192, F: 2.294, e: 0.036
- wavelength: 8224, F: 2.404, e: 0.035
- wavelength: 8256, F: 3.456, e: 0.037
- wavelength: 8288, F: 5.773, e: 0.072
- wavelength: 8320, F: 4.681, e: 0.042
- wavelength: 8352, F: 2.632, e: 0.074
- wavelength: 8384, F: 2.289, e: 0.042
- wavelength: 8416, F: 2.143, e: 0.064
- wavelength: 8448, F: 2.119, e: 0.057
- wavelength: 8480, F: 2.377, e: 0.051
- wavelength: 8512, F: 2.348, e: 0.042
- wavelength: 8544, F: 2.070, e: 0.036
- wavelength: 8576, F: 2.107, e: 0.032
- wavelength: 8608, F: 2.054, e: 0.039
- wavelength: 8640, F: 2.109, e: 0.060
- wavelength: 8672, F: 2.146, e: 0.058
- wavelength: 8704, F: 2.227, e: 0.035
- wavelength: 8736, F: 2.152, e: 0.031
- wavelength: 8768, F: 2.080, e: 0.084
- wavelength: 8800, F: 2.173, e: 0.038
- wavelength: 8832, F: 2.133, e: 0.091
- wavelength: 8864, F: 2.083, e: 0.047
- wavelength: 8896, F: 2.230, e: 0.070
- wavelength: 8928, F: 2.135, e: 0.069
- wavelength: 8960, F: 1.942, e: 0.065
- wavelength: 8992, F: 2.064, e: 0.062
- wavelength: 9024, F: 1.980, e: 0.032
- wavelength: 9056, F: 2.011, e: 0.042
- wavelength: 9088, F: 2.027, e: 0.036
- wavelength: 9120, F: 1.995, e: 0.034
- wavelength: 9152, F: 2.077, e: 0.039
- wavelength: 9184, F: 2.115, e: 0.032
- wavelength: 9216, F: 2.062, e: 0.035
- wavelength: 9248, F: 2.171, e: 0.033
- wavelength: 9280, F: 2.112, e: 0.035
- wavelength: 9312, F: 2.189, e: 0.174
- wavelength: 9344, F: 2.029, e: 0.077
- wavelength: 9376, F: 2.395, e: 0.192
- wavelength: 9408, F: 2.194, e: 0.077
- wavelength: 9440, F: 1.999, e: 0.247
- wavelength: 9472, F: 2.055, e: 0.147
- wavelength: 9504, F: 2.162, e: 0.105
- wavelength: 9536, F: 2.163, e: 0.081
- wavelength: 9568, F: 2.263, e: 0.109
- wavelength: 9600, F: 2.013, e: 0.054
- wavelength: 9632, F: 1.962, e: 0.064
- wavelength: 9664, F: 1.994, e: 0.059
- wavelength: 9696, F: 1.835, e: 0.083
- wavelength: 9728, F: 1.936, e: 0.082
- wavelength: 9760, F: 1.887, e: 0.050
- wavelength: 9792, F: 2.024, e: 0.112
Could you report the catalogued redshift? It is 0.26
